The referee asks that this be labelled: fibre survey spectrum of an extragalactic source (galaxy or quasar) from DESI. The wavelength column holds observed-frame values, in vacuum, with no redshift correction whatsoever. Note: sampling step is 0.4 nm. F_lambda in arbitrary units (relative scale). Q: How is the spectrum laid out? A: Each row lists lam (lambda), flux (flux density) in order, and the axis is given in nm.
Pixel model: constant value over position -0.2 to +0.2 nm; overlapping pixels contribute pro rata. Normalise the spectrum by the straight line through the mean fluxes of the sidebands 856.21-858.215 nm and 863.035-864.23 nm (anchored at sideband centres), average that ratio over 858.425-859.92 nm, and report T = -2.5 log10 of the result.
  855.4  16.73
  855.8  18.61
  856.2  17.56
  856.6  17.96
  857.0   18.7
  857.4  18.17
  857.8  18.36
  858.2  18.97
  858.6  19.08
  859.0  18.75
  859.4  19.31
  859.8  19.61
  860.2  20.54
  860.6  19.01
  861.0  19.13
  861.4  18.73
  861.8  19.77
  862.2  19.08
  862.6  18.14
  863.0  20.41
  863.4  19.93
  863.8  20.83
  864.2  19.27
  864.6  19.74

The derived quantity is -0.02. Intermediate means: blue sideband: 18.3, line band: 19.2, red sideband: 20.2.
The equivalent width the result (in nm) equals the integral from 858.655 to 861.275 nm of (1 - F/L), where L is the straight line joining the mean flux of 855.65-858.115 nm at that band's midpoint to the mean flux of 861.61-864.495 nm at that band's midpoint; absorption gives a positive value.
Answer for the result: -0.06 nm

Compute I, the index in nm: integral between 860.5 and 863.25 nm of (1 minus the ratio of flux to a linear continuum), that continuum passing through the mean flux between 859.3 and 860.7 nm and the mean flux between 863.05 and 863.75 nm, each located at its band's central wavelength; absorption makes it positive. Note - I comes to 0.107 nm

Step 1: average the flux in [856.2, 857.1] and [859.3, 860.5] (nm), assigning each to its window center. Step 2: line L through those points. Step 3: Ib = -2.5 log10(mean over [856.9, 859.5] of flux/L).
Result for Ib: 0.01 mag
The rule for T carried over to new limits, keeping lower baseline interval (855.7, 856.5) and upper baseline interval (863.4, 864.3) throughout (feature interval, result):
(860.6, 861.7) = 0.02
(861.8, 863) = 0.03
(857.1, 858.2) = 0.00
